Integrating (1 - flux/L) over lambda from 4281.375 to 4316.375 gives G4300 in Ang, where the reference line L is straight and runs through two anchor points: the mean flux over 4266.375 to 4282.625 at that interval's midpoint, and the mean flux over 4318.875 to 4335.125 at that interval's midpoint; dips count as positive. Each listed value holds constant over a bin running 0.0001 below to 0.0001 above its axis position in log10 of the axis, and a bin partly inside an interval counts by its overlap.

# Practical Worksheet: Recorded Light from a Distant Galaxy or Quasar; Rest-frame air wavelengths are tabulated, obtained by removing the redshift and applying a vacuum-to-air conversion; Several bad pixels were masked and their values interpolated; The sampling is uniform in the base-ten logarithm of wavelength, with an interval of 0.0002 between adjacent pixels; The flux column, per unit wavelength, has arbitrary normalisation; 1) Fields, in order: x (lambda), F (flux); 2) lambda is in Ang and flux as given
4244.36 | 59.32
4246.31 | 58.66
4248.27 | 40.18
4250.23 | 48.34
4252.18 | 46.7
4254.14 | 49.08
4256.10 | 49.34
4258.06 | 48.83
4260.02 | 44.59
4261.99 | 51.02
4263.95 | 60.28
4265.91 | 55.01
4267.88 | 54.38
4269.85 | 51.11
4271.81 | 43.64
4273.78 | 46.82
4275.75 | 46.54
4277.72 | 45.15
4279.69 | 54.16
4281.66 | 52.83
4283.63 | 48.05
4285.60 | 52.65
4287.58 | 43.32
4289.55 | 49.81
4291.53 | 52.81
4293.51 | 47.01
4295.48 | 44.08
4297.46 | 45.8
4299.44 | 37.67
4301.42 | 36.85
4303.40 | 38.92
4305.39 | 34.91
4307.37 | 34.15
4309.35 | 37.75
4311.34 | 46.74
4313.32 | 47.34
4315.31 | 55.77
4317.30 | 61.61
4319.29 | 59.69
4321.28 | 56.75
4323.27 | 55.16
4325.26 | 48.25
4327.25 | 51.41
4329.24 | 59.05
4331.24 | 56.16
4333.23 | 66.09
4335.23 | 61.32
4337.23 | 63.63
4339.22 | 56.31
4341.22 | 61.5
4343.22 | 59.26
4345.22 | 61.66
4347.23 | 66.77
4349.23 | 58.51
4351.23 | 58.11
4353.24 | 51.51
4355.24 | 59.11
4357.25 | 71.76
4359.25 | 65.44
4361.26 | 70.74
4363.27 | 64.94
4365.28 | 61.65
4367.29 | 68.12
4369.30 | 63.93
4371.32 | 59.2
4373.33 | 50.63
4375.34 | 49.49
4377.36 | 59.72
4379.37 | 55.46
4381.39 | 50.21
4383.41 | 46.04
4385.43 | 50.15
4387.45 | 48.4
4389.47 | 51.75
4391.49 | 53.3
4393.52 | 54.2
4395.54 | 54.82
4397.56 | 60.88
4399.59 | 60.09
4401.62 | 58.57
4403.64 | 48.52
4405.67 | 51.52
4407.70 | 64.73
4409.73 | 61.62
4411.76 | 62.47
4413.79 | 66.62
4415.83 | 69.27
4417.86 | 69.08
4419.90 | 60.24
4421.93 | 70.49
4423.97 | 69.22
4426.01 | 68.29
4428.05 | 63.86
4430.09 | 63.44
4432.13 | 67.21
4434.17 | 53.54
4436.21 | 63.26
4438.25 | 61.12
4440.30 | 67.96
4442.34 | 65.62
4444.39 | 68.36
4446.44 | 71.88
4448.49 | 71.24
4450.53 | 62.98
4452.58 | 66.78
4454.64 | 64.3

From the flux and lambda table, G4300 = 5.4 Ang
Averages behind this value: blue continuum 49.5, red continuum 56.7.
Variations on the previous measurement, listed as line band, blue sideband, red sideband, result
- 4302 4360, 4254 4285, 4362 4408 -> -2.1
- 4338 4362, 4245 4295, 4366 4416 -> -3.3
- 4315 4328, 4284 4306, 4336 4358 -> -0.8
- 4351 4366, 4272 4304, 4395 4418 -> -2.3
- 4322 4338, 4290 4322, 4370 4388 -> -3.1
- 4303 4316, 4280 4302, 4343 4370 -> 2.4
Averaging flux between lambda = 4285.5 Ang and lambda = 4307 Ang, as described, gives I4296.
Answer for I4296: 43.3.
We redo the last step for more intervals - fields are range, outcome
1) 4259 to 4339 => 50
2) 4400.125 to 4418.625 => 61.3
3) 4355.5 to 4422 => 59.1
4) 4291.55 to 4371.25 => 55.1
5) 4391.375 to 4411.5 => 57.2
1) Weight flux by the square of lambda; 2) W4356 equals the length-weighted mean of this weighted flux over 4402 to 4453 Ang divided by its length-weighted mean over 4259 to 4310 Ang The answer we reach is 1.5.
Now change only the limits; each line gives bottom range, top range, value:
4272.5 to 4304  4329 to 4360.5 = 1.35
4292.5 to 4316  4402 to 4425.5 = 1.58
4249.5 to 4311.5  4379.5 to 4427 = 1.33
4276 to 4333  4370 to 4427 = 1.25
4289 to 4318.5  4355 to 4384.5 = 1.37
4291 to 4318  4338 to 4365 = 1.44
